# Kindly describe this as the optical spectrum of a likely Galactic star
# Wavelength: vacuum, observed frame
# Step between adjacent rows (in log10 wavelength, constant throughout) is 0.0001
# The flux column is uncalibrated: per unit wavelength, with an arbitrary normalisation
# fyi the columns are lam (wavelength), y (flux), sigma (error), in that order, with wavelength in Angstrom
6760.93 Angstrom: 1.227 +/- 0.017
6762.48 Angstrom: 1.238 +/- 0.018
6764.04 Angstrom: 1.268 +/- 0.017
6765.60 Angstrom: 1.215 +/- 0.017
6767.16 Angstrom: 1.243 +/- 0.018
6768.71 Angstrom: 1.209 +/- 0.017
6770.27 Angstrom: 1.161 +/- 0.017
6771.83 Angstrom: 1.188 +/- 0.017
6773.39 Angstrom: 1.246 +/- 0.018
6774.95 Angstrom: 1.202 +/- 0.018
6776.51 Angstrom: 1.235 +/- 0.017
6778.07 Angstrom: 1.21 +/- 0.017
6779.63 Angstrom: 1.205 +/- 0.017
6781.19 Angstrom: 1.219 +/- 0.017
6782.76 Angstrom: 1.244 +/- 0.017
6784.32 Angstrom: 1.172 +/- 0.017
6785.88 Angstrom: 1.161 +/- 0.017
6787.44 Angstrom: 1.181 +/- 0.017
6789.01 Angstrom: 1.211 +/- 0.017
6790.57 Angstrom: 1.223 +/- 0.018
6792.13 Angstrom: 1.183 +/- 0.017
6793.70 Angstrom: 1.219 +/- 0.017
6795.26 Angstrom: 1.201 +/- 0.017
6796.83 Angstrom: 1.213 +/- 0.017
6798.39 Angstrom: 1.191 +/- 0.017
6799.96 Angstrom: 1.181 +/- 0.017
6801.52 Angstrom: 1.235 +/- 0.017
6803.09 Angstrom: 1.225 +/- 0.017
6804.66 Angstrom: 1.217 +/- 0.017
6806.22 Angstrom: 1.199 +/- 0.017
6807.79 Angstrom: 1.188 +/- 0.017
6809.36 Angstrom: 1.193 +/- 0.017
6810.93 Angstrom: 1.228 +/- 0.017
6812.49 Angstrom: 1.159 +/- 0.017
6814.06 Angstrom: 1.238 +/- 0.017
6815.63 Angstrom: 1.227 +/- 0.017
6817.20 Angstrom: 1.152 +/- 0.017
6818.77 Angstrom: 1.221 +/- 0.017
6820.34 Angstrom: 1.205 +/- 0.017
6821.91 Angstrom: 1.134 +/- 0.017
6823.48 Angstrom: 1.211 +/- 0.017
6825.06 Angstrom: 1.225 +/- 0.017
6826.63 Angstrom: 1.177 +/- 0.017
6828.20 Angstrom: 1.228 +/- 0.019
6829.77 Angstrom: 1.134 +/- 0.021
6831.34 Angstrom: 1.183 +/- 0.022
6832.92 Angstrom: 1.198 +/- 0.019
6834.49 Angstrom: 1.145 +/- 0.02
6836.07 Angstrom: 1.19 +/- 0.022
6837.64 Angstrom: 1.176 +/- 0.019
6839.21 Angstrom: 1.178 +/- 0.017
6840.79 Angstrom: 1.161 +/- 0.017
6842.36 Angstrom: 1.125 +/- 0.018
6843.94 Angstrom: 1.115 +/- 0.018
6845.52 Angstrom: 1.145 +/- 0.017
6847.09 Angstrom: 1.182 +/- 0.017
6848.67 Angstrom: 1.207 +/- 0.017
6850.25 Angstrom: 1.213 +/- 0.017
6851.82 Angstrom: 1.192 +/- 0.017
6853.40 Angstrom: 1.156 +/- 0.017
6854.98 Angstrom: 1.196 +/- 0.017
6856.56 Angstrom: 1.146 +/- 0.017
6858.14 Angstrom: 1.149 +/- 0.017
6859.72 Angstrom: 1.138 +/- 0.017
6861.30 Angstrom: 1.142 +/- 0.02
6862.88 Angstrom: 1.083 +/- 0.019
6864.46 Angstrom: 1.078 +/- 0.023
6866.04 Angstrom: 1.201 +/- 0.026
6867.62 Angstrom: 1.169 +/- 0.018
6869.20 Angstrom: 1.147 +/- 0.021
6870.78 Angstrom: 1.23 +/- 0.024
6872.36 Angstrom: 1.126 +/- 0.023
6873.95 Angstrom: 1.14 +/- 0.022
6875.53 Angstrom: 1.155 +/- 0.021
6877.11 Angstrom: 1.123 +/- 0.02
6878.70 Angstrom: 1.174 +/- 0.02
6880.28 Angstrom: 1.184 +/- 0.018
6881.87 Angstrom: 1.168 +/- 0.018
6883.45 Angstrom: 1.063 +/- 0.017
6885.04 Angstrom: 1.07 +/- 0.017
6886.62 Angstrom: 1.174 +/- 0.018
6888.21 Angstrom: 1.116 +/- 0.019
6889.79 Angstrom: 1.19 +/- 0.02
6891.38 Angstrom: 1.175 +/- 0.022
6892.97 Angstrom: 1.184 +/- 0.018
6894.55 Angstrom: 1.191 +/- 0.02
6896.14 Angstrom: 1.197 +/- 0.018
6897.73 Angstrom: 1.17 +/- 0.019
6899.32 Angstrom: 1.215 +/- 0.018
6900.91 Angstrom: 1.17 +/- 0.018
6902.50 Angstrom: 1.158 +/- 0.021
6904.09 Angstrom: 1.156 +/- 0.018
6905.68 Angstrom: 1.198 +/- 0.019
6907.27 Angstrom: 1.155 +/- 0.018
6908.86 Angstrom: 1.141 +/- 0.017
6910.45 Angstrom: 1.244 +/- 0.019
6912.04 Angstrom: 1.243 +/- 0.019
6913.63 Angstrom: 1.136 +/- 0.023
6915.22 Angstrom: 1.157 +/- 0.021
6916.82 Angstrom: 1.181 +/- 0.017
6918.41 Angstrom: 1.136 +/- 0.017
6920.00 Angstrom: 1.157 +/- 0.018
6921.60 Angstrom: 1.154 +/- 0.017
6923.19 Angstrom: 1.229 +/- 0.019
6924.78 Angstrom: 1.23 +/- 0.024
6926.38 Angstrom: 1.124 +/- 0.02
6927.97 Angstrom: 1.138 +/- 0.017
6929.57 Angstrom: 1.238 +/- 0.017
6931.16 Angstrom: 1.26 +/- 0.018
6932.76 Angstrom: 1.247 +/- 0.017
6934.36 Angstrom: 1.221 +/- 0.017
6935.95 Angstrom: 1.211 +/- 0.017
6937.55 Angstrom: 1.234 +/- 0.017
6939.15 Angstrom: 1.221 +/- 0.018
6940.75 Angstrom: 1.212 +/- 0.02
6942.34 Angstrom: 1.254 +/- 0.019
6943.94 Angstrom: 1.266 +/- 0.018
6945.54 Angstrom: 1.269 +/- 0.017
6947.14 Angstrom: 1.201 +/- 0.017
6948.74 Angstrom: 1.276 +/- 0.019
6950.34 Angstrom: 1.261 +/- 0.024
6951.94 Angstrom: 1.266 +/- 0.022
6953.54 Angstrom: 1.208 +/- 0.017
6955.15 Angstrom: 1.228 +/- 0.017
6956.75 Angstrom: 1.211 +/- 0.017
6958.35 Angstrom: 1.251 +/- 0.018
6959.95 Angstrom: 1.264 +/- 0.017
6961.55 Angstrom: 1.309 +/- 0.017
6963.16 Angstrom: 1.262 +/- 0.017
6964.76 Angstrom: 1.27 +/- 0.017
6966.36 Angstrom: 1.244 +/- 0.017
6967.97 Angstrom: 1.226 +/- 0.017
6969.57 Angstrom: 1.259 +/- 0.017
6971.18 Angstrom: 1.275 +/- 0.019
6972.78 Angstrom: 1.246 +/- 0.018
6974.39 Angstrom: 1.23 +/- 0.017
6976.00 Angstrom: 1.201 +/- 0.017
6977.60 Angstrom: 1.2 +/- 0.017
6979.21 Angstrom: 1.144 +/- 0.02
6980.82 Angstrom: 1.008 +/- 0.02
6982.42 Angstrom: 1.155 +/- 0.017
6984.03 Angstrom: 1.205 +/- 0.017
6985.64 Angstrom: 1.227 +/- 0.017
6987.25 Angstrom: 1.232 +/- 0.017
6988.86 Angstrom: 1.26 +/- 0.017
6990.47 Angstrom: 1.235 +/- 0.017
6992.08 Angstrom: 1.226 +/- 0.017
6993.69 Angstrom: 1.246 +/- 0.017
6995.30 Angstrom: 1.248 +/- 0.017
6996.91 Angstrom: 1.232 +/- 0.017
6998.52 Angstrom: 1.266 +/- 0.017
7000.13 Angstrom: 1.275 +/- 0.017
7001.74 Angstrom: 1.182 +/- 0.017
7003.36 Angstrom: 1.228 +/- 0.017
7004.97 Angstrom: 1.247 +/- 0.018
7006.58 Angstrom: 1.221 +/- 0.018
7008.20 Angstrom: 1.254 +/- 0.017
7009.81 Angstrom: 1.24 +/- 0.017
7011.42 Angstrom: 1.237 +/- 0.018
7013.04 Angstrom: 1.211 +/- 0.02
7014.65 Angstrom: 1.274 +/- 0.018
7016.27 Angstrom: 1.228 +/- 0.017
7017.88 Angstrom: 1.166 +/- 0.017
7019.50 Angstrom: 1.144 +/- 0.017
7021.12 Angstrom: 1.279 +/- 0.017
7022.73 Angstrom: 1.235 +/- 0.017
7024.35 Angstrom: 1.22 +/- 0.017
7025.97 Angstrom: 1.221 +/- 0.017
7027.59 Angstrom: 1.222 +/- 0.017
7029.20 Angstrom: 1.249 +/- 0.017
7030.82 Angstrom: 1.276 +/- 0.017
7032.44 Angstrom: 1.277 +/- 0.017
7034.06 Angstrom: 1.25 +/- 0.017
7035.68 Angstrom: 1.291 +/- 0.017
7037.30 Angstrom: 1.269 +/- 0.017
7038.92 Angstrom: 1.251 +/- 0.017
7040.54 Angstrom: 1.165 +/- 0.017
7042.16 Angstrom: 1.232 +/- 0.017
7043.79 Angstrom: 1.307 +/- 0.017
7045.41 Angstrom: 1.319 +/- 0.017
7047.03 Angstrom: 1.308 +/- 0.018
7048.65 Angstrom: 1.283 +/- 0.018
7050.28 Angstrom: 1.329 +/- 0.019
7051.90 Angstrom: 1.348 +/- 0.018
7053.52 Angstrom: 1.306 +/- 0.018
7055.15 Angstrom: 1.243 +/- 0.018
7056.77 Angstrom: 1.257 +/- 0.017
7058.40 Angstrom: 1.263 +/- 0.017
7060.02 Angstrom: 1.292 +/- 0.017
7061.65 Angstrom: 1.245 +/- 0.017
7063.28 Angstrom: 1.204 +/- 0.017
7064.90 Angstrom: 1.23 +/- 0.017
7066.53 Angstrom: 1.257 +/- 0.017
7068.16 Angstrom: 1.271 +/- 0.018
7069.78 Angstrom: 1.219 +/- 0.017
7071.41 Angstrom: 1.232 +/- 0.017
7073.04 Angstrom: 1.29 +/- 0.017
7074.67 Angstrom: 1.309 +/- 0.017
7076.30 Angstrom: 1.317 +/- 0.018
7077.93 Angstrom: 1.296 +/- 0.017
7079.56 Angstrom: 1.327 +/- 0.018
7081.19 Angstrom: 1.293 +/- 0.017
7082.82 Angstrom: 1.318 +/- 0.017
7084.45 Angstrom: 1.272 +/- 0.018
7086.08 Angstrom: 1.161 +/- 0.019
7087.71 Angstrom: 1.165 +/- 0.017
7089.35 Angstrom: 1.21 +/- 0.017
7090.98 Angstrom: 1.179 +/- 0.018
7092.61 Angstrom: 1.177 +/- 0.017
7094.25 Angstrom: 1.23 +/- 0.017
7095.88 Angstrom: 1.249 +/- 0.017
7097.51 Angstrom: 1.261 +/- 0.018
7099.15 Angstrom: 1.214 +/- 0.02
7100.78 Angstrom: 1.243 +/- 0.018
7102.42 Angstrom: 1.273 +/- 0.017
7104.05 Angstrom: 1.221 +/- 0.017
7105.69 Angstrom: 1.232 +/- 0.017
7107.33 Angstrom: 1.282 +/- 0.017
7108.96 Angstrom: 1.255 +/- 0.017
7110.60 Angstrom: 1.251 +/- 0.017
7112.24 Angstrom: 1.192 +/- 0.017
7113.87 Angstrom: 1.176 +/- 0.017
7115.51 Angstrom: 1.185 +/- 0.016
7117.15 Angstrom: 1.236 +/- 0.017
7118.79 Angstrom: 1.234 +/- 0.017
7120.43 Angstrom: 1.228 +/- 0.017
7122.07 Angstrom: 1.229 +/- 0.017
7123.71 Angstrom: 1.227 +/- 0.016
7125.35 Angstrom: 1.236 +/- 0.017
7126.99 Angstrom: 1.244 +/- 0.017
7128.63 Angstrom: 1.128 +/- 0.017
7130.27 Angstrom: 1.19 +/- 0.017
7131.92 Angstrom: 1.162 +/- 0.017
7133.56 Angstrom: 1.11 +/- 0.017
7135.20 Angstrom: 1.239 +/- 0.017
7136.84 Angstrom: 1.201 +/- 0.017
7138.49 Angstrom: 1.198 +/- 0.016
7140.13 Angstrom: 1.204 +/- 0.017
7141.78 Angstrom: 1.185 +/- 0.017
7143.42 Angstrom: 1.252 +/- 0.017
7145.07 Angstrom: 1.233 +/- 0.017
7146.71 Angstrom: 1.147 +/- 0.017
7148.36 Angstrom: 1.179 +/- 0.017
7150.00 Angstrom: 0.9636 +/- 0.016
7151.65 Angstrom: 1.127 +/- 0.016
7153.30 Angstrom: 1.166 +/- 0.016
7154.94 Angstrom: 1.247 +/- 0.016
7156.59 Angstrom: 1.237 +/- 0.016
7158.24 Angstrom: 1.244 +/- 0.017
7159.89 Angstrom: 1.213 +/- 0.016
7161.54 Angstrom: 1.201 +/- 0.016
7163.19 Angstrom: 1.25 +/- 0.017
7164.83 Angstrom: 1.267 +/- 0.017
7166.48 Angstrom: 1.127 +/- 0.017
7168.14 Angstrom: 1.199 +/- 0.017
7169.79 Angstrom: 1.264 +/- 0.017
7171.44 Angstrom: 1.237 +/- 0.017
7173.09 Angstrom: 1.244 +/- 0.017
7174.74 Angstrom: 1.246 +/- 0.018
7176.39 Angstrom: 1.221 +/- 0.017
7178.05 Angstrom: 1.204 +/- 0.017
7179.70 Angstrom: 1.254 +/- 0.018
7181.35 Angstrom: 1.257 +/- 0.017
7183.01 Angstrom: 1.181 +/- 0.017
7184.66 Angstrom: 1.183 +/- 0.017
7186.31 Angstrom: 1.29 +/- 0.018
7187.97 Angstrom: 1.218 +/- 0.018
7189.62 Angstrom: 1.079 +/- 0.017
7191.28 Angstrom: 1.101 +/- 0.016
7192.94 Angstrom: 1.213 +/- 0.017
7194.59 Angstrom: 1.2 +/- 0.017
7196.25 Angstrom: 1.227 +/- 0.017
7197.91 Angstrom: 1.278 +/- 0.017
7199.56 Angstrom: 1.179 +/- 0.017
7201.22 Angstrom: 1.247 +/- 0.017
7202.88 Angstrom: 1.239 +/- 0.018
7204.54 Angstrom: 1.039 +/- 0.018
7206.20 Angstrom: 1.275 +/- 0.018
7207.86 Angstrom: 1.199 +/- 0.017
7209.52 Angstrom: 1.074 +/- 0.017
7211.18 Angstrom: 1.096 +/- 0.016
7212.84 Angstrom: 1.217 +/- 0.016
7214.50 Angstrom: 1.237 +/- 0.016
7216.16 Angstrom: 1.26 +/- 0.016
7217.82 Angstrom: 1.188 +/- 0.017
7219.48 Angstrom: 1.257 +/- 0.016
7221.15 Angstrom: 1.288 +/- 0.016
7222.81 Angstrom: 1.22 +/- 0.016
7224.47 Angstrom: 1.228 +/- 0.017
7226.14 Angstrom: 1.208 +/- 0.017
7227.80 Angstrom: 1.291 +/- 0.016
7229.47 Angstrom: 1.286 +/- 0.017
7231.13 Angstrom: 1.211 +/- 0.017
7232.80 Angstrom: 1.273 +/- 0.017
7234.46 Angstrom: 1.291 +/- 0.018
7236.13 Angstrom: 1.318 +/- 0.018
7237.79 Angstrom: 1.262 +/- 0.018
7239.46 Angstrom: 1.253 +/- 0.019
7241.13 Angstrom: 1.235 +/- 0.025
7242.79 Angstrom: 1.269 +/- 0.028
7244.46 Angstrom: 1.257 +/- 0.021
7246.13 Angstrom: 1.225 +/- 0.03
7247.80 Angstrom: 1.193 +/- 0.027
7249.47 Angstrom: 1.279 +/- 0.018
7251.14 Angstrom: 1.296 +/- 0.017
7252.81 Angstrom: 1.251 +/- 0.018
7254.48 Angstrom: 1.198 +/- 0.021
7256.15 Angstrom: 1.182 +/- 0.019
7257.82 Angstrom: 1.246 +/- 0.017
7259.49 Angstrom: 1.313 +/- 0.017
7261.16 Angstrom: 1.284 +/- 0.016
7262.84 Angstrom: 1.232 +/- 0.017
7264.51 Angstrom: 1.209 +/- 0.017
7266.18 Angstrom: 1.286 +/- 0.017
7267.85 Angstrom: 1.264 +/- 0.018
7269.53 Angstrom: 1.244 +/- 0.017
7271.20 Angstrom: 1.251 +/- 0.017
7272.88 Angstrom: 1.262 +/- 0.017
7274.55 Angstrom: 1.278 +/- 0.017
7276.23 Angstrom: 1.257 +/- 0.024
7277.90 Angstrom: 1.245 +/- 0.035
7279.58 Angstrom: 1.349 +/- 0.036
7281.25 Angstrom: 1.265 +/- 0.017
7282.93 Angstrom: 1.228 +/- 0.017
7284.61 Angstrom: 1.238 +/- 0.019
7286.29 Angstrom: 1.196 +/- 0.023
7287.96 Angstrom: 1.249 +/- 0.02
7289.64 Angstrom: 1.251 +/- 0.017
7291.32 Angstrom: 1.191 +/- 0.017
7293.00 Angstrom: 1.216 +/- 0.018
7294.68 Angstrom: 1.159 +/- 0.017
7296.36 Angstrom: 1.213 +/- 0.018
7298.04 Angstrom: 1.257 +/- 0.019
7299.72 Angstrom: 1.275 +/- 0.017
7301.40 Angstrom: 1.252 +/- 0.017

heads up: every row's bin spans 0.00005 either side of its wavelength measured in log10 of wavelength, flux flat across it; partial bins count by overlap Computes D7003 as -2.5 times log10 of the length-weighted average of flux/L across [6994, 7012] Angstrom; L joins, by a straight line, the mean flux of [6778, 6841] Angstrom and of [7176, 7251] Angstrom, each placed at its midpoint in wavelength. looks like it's -0.03 mag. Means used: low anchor 1.2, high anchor 1.22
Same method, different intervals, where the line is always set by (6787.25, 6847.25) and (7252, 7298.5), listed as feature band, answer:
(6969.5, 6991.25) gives 0.00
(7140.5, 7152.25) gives 0.06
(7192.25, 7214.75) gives 0.04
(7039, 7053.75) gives -0.06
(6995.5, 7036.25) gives -0.02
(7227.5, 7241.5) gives -0.03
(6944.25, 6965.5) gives -0.04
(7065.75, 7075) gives -0.04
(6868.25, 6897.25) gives 0.04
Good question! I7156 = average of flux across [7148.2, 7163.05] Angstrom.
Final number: 1.18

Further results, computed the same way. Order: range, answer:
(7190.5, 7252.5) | 1.23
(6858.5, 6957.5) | 1.18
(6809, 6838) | 1.19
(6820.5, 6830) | 1.19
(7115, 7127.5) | 1.23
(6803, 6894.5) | 1.17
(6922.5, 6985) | 1.22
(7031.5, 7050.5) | 1.27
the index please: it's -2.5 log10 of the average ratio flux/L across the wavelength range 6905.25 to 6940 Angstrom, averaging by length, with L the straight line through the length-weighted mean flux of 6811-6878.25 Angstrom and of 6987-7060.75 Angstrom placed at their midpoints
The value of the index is 0.011 mag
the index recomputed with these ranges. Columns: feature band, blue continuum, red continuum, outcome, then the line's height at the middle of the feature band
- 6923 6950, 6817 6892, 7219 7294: -0.04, 1.18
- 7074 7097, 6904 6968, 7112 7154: -0.05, 1.19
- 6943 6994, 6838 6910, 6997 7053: -0.01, 1.22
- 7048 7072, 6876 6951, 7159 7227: -0.06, 1.2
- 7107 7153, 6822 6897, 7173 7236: 0.01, 1.2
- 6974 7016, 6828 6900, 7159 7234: -0.03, 1.18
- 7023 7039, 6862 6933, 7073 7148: -0.04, 1.2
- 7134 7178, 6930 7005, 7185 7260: 0.02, 1.23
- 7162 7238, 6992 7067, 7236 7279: 0.03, 1.25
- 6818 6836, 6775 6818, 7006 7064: 0.02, 1.21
